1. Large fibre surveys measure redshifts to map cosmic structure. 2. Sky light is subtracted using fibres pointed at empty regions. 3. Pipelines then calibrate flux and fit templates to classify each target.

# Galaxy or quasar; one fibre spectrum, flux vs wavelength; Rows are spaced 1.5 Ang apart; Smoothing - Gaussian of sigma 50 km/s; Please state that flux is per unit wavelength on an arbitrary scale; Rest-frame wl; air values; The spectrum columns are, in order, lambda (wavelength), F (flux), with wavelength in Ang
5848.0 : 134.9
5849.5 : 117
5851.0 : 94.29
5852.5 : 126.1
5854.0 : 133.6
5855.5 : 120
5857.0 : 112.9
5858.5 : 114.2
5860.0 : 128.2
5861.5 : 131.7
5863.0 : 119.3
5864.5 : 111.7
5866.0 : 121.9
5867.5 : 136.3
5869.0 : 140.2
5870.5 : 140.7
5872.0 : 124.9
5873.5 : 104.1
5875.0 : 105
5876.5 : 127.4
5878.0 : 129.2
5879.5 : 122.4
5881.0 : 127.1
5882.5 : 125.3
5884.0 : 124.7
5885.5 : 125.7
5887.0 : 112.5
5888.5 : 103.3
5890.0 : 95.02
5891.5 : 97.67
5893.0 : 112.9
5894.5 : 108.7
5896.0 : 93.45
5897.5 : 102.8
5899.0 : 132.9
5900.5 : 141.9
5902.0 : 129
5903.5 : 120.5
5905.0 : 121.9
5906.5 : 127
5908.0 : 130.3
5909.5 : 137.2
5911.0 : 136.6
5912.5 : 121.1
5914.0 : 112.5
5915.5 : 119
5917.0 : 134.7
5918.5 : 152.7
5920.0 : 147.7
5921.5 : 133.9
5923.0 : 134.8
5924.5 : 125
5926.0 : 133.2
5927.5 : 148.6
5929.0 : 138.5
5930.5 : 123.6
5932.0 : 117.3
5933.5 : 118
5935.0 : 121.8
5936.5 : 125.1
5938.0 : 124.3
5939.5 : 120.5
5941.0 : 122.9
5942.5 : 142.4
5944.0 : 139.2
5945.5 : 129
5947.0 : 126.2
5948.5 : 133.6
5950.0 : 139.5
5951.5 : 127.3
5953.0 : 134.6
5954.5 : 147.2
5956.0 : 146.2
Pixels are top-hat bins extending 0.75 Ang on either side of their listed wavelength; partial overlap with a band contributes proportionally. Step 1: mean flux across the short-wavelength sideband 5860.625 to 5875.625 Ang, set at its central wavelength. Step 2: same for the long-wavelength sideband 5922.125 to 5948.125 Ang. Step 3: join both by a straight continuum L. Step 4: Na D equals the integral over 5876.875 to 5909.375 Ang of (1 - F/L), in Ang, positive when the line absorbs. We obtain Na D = 1.8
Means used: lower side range 124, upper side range 129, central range 119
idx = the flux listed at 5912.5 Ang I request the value 121.1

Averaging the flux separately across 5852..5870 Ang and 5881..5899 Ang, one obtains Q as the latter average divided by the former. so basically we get 0.9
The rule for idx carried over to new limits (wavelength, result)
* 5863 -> 119.3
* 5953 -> 134.6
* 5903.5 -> 120.5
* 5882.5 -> 125.3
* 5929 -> 138.5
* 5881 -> 127.1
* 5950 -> 139.5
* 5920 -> 147.7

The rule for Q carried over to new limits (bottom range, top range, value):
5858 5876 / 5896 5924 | 1.04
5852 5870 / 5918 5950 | 1.05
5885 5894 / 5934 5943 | 1.17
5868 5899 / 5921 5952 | 1.11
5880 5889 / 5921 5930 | 1.13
